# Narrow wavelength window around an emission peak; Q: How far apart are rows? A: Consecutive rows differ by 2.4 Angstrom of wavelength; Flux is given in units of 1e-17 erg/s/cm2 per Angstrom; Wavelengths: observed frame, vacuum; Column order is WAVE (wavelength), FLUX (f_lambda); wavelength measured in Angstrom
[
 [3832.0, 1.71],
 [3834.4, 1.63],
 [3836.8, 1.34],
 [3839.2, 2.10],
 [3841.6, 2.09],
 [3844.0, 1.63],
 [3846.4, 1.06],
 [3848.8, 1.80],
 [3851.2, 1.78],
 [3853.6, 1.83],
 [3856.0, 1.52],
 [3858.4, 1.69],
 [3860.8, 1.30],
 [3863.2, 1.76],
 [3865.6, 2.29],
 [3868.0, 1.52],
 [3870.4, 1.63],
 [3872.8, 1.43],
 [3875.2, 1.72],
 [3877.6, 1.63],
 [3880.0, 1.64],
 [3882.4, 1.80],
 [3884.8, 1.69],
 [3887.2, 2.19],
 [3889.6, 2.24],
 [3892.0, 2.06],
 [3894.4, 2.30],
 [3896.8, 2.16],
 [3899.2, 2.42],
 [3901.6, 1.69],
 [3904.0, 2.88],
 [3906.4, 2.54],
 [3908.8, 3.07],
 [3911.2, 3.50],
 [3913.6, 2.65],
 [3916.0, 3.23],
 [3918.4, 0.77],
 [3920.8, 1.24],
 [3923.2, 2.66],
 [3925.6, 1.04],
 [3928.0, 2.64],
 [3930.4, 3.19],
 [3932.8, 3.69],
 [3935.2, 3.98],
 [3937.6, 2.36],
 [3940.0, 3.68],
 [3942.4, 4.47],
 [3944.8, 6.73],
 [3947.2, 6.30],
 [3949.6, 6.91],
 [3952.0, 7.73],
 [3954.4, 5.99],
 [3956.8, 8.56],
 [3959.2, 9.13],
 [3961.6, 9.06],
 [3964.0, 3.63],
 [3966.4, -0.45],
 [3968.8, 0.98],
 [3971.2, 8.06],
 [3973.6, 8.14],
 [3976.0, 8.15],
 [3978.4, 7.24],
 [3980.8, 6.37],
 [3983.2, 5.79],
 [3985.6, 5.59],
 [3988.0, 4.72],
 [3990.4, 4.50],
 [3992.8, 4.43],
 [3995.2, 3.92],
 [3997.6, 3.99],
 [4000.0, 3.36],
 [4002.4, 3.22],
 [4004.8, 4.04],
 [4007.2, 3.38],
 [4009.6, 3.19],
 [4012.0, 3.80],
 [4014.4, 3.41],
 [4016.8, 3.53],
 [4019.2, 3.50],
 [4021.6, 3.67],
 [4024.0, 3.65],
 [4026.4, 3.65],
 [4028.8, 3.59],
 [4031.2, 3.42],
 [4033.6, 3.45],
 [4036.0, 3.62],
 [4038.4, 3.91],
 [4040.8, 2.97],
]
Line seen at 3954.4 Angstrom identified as Ly-alpha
